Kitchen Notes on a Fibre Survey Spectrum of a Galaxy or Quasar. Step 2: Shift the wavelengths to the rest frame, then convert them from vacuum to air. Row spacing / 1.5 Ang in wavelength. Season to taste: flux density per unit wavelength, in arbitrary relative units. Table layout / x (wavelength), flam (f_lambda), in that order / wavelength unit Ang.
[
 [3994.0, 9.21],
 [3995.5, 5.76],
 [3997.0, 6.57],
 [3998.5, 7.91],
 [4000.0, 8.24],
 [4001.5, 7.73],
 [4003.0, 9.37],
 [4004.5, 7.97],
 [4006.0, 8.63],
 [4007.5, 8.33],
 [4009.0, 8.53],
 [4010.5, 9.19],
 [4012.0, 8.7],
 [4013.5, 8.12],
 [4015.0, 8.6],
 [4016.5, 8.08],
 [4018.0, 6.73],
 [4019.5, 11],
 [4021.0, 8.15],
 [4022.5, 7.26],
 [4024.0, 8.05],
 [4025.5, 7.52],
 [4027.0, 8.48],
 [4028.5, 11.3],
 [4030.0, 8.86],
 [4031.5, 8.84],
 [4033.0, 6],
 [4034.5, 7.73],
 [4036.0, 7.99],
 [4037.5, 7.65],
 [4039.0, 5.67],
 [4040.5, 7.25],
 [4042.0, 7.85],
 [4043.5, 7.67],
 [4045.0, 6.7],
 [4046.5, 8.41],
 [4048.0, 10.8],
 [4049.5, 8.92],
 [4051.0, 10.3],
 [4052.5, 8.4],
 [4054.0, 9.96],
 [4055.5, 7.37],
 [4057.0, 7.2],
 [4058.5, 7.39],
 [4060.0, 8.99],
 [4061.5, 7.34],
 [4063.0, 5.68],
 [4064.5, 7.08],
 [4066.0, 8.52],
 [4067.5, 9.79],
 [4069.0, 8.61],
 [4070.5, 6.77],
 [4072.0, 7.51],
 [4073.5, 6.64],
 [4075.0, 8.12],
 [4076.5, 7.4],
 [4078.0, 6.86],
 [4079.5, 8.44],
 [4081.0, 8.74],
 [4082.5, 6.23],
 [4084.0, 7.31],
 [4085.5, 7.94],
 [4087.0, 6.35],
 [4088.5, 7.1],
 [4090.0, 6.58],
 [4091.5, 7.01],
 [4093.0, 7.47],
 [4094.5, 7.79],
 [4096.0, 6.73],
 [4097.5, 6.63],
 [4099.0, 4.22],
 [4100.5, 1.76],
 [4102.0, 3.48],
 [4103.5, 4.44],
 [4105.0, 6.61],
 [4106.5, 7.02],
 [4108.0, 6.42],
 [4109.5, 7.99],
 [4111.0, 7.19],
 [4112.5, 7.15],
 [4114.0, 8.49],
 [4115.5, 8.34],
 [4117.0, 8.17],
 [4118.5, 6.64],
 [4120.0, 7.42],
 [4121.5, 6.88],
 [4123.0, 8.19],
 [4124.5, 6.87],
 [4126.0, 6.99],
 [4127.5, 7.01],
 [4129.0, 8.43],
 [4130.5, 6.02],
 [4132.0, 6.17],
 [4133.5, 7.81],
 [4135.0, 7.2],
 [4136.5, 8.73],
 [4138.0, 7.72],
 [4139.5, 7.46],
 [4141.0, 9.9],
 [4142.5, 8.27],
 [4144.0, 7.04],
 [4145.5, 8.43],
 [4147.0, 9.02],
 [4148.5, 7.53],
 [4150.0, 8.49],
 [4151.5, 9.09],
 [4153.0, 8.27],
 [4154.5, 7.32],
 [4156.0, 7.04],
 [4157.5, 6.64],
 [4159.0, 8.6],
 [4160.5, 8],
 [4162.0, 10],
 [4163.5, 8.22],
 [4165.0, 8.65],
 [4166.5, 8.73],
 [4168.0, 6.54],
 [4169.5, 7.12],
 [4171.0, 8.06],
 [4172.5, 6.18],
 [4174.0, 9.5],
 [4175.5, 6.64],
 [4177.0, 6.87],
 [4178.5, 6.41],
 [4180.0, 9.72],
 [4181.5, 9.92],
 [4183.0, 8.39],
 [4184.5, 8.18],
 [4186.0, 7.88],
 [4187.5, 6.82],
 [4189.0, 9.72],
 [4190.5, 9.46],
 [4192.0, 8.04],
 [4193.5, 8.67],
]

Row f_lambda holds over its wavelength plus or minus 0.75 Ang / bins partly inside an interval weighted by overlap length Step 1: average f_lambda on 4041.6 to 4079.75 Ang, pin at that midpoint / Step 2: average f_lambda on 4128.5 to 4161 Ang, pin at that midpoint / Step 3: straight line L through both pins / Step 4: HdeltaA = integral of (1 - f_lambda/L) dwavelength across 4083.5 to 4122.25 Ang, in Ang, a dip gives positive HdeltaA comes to 6.29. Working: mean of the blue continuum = 8.02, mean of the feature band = 6.65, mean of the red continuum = 7.87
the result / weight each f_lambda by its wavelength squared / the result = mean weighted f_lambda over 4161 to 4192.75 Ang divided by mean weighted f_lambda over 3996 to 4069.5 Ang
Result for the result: 1.07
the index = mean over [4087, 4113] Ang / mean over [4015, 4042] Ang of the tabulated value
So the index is 0.8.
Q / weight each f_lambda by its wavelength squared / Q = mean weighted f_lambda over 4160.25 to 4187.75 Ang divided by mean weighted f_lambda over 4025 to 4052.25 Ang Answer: 1.0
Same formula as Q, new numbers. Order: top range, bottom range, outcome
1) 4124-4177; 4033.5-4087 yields 1.04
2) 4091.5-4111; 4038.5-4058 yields 0.75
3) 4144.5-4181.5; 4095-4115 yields 1.36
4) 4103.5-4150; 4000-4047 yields 0.97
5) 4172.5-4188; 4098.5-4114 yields 1.42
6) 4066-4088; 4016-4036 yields 0.94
